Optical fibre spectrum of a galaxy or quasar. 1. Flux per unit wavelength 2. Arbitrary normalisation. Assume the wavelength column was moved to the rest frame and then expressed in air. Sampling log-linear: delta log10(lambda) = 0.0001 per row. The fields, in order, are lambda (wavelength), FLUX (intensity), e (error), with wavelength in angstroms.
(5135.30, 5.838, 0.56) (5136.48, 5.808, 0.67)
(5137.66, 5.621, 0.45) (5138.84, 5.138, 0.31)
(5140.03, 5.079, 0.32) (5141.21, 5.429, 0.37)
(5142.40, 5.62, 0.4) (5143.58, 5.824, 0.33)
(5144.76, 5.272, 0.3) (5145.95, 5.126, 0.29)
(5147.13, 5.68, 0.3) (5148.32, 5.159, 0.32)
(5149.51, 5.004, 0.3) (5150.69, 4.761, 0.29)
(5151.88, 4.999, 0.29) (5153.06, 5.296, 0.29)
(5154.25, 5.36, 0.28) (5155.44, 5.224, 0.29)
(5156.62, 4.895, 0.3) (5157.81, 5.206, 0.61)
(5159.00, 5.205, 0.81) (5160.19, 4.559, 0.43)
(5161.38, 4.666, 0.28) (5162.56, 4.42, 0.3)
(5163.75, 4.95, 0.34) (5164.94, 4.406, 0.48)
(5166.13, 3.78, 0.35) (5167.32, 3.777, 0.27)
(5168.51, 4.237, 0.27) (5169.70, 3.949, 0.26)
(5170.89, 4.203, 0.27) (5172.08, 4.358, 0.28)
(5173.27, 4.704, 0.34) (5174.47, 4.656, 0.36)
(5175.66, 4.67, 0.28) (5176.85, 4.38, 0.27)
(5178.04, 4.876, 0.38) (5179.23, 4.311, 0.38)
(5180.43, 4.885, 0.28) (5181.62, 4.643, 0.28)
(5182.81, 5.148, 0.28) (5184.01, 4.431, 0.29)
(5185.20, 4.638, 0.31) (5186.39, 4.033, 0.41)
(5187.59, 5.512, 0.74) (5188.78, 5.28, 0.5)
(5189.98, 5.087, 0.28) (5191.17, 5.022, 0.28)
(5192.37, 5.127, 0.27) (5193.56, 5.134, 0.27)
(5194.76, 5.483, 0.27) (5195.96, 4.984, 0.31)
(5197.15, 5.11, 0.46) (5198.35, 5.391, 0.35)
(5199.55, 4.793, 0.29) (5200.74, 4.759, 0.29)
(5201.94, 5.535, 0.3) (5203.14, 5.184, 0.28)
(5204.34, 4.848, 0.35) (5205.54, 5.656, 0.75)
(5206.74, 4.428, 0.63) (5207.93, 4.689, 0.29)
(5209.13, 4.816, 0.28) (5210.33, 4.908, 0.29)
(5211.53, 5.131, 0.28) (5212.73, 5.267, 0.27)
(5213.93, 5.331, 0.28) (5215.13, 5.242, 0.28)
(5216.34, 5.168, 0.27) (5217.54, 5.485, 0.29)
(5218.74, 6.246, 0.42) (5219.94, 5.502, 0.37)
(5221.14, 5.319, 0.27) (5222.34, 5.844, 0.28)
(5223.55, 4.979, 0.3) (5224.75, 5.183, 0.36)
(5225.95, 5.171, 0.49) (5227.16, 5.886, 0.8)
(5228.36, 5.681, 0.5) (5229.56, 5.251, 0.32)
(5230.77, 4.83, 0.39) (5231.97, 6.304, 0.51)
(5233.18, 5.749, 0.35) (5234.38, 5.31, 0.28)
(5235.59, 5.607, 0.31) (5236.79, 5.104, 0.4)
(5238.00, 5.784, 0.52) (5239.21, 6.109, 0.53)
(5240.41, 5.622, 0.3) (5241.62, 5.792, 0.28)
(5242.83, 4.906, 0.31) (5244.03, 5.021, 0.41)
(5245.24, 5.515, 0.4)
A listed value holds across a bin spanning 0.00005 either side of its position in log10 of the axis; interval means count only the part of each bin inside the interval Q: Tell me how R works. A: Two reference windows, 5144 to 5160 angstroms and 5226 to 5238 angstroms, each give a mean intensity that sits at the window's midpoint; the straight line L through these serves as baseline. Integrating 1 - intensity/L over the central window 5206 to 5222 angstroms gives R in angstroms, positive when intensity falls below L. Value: 0.68 angstroms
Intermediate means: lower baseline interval 5.16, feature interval 5.21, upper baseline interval 5.52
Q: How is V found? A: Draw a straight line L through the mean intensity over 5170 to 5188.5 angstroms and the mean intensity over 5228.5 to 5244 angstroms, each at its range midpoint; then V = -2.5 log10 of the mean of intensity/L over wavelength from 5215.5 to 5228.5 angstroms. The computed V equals -0.04 mag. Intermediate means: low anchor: 4.63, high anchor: 5.52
